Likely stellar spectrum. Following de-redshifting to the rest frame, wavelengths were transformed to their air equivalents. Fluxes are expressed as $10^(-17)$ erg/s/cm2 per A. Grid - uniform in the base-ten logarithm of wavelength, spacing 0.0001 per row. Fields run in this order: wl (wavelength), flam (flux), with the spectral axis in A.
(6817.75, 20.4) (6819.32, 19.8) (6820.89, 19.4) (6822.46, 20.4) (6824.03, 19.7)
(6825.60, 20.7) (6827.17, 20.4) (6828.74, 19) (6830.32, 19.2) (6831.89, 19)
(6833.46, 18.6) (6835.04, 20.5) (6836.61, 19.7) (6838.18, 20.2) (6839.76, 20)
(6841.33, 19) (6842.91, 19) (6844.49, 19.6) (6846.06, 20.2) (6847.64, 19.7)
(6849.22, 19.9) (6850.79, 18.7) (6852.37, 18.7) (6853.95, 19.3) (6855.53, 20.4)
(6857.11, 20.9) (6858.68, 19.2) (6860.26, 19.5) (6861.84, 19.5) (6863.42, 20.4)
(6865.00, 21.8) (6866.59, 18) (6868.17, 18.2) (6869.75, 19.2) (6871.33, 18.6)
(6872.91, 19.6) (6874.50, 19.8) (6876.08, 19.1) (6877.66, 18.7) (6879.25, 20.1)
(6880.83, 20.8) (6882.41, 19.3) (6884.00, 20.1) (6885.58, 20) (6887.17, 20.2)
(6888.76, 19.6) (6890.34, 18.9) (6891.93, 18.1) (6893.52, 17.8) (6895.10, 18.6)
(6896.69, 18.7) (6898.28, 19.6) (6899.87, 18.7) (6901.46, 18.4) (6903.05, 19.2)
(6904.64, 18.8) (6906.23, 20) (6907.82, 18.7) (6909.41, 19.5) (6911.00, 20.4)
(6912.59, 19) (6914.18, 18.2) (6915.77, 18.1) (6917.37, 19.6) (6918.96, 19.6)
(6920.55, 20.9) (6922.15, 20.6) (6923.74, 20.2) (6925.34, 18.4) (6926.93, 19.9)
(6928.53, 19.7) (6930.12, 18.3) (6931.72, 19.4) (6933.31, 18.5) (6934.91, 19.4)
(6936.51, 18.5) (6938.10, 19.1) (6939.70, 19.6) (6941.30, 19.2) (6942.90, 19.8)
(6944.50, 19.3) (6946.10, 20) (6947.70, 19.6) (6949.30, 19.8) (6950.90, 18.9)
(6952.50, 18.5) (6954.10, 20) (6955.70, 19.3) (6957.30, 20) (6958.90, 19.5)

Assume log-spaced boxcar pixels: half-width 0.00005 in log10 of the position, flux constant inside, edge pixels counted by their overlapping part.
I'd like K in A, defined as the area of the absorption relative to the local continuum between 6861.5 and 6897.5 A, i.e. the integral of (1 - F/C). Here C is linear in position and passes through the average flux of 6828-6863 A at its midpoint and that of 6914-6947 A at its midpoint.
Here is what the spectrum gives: 0.2 A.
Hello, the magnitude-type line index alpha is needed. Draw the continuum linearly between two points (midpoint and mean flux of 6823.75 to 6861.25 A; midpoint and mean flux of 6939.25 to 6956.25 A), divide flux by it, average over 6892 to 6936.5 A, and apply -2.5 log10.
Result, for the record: 0.02 mag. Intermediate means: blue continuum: 19.6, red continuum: 19.5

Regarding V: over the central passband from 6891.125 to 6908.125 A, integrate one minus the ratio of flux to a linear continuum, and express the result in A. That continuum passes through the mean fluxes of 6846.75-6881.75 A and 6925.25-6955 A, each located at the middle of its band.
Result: 0.6 A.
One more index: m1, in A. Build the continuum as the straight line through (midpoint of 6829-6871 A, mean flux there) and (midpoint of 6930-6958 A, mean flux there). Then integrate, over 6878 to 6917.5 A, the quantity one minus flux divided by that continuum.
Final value 0.4 A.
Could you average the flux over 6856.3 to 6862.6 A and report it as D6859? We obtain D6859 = 19.8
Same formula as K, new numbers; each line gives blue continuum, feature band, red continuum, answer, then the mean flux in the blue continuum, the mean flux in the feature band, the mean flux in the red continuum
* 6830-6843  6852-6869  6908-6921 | -0.2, 19.5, 19.6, 19.3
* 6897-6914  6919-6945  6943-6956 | -0.1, 19.2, 19.4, 19.5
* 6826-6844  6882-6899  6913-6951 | 0.2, 19.5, 19.2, 19.4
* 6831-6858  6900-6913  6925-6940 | 0.0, 19.6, 19.2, 19.1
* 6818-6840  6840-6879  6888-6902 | -0.4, 19.8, 19.5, 18.7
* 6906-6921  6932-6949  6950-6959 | 0.0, 19.4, 19.3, 19.4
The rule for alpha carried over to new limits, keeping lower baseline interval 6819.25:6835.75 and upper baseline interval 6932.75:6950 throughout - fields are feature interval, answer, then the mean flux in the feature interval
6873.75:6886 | -0.01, 19.7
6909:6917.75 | 0.02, 19.1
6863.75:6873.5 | 0.02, 19.3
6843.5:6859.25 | 0.00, 19.7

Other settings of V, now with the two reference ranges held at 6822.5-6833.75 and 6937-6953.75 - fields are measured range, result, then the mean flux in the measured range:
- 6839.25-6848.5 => 0.0 A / 19.6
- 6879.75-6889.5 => -0.2 A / 20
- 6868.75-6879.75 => 0.2 A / 19.3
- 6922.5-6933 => 0.0 A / 19.3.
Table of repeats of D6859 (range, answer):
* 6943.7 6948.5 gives 19.6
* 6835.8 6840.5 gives 20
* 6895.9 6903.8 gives 18.9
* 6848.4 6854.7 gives 19.2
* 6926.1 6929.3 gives 19.8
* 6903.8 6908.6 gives 19.2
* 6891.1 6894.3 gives 17.9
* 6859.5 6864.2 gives 19.8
